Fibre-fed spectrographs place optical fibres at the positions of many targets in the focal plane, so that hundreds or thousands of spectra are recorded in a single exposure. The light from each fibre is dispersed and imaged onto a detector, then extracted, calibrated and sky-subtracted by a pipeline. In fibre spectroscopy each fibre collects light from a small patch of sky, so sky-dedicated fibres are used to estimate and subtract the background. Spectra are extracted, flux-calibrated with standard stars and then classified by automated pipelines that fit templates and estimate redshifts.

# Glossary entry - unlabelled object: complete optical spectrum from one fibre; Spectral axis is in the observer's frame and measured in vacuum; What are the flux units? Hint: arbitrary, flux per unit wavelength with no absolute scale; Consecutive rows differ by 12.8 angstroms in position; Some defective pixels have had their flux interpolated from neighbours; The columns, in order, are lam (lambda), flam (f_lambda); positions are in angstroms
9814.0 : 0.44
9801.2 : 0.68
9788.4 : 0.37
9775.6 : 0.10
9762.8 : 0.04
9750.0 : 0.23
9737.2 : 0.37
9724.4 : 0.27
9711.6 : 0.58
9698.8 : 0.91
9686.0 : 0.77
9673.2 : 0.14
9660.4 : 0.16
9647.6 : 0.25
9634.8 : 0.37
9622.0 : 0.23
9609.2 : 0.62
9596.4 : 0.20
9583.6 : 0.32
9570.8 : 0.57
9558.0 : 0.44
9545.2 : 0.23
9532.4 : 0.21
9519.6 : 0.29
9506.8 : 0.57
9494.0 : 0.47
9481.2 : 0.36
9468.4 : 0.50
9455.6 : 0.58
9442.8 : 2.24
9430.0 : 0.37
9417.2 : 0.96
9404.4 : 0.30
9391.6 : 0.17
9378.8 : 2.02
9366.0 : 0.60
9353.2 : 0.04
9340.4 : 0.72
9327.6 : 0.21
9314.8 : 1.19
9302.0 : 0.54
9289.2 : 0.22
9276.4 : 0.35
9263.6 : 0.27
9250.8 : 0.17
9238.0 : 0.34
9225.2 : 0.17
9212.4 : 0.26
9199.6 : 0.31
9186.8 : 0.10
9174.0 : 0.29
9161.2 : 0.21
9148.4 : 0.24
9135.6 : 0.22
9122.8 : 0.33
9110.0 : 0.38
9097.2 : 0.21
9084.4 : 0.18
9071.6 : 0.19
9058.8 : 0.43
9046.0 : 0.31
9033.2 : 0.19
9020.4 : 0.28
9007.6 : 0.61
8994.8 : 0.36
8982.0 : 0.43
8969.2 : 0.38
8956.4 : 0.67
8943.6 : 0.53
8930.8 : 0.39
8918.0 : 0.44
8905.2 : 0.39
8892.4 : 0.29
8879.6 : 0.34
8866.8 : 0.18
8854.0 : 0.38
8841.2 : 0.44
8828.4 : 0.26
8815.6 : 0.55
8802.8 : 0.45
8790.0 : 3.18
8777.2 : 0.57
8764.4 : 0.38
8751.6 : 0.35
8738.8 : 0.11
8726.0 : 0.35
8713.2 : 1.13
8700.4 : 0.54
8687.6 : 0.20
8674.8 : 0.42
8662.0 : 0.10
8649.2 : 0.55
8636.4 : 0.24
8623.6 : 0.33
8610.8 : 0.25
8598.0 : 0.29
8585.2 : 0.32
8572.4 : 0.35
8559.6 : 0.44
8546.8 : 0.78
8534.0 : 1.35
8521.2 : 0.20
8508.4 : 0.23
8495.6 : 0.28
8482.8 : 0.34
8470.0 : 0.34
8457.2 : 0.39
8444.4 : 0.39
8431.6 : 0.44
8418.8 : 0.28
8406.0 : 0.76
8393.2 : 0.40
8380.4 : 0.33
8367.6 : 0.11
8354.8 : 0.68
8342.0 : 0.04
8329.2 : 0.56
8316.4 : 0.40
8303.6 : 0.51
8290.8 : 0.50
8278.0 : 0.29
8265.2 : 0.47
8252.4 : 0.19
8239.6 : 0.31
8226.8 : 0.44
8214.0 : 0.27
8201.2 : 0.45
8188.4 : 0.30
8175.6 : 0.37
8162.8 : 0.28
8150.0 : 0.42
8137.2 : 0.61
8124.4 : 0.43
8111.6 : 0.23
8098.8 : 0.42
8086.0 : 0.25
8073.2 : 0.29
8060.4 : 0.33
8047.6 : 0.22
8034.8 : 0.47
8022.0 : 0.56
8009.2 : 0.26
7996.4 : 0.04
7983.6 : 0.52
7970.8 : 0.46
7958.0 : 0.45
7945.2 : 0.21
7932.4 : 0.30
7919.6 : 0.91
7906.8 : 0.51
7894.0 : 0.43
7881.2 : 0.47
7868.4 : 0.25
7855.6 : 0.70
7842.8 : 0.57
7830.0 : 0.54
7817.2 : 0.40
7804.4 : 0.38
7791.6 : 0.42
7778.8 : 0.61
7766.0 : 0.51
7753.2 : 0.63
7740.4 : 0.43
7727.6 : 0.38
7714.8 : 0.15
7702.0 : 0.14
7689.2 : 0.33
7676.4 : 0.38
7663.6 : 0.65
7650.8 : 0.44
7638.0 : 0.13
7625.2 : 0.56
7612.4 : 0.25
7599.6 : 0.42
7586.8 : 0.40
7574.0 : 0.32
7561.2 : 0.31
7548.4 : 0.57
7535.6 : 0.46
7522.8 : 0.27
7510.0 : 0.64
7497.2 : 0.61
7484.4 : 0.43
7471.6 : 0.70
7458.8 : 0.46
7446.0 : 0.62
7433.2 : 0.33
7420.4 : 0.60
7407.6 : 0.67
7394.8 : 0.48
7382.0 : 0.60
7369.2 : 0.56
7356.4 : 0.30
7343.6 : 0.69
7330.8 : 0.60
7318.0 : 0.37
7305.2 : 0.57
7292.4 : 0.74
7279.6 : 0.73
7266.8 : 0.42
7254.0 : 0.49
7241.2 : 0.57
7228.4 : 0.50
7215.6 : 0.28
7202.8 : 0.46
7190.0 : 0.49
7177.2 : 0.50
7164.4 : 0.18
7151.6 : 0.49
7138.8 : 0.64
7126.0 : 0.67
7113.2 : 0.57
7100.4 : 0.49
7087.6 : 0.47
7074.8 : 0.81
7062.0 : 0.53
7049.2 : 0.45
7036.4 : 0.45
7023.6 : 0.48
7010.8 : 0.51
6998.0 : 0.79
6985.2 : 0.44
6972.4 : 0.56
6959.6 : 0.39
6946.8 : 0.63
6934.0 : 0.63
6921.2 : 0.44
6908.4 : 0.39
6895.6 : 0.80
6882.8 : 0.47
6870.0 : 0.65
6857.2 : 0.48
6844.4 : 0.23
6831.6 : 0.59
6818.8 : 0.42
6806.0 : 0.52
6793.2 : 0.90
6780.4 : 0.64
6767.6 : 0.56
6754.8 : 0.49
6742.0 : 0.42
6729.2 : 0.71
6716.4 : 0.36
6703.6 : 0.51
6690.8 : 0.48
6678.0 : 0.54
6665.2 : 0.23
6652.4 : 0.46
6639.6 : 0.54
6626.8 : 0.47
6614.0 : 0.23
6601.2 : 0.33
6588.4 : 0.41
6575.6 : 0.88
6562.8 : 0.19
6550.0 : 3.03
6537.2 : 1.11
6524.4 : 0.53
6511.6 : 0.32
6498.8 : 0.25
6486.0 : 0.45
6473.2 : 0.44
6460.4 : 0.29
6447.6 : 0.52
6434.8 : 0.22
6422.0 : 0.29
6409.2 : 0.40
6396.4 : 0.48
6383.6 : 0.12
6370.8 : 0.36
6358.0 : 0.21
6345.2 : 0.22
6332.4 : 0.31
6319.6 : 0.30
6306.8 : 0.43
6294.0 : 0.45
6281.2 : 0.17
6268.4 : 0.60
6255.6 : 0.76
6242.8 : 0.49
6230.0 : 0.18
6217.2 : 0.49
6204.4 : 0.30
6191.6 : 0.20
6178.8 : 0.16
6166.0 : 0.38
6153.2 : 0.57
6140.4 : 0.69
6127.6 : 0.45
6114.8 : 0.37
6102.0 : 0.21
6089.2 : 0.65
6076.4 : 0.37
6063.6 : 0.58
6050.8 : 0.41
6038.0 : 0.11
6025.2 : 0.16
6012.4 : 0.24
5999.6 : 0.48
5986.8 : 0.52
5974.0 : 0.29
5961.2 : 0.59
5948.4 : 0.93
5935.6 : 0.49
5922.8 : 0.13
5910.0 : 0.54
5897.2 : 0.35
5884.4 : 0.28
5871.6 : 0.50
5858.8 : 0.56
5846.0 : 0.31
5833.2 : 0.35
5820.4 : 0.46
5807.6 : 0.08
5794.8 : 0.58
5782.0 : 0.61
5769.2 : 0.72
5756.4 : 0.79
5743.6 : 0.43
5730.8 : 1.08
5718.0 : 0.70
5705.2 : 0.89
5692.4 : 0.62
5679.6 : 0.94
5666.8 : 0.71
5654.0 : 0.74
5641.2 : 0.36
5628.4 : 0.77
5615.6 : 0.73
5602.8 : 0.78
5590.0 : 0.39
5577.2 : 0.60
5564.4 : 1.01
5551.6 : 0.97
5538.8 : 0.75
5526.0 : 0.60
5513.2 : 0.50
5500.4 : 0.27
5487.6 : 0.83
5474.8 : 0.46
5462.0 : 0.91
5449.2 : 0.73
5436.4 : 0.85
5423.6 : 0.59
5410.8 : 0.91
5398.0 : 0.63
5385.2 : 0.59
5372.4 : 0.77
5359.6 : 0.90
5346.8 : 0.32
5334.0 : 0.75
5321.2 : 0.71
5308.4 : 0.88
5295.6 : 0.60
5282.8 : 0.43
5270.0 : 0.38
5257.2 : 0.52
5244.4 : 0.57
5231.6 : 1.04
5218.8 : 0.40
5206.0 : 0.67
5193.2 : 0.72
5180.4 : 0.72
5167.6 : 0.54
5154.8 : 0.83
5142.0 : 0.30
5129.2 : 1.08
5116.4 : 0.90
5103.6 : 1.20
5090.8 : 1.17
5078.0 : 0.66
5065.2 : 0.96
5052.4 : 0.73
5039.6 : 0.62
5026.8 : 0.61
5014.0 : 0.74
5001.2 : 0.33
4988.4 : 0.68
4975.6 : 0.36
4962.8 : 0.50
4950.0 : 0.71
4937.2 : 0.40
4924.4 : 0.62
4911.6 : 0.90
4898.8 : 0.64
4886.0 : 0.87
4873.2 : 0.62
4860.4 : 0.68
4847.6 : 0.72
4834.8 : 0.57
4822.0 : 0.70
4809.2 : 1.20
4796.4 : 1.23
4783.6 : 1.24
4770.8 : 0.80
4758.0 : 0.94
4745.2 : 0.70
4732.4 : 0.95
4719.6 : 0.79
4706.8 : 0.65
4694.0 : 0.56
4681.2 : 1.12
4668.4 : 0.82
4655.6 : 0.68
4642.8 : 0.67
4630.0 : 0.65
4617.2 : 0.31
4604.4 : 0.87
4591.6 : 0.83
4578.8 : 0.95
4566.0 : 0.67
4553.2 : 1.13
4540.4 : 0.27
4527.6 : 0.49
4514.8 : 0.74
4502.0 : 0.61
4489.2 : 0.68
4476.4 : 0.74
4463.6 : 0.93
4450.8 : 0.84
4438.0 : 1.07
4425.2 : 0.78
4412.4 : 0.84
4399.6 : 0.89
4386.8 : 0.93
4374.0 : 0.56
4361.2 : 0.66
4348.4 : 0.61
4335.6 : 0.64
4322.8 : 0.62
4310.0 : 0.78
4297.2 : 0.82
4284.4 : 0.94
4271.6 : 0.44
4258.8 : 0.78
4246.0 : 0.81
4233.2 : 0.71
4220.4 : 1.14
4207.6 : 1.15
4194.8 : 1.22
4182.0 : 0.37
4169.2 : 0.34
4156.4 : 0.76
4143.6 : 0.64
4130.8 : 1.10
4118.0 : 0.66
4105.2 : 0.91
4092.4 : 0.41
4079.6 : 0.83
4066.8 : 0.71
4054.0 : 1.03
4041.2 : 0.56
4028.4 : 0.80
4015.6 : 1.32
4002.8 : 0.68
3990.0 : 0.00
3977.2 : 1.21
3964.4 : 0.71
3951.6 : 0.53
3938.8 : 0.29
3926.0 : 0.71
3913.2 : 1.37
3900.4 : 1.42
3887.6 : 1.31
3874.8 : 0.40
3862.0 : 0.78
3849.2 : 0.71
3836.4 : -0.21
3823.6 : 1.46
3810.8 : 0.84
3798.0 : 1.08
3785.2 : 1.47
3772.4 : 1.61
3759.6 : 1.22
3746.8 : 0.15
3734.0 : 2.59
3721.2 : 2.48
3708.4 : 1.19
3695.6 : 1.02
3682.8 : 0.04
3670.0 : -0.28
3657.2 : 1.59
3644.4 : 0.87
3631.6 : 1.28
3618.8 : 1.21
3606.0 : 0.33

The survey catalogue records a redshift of 0.756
